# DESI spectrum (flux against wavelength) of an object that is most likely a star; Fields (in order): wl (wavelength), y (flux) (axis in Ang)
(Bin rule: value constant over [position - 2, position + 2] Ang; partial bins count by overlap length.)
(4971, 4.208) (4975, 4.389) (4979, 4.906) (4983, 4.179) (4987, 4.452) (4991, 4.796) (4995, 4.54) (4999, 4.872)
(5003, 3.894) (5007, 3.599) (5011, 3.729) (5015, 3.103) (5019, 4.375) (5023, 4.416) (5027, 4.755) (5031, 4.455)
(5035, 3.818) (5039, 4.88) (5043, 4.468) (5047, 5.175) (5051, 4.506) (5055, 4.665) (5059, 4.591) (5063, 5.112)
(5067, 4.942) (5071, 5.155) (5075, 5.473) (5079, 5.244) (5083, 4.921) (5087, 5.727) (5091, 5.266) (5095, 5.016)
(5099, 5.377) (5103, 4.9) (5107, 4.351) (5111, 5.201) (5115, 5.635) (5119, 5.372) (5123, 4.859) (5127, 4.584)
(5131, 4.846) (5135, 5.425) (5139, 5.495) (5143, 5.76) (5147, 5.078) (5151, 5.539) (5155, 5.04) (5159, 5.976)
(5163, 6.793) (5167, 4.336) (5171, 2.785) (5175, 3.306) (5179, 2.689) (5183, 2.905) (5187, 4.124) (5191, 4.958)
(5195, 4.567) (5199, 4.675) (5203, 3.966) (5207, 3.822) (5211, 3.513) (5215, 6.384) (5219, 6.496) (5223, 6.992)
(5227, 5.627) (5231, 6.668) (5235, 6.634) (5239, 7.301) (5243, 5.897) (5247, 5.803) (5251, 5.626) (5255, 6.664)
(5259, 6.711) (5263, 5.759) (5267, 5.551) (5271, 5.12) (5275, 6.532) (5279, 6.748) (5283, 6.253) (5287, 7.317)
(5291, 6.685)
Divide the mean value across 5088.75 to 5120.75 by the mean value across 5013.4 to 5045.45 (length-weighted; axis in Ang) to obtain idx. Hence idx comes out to 1.19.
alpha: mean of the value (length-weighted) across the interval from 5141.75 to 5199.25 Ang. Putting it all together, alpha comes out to 4.55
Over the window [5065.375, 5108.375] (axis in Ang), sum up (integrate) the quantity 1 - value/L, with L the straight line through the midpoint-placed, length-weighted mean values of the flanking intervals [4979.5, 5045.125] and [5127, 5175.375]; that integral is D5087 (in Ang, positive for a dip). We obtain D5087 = -3.9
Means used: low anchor 4.29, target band 5.14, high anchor 5.07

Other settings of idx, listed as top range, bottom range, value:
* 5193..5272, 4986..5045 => 1.33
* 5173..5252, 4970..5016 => 1.20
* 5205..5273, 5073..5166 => 1.12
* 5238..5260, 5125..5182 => 1.31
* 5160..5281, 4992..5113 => 1.13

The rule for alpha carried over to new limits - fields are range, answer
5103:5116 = 4.99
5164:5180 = 3.54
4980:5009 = 4.35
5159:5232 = 4.71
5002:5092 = 4.62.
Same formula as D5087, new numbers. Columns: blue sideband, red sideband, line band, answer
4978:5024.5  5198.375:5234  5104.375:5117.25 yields -0.61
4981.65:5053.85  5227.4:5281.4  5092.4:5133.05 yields 0.56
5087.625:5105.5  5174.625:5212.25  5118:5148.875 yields -3.32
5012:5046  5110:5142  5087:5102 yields -1.12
